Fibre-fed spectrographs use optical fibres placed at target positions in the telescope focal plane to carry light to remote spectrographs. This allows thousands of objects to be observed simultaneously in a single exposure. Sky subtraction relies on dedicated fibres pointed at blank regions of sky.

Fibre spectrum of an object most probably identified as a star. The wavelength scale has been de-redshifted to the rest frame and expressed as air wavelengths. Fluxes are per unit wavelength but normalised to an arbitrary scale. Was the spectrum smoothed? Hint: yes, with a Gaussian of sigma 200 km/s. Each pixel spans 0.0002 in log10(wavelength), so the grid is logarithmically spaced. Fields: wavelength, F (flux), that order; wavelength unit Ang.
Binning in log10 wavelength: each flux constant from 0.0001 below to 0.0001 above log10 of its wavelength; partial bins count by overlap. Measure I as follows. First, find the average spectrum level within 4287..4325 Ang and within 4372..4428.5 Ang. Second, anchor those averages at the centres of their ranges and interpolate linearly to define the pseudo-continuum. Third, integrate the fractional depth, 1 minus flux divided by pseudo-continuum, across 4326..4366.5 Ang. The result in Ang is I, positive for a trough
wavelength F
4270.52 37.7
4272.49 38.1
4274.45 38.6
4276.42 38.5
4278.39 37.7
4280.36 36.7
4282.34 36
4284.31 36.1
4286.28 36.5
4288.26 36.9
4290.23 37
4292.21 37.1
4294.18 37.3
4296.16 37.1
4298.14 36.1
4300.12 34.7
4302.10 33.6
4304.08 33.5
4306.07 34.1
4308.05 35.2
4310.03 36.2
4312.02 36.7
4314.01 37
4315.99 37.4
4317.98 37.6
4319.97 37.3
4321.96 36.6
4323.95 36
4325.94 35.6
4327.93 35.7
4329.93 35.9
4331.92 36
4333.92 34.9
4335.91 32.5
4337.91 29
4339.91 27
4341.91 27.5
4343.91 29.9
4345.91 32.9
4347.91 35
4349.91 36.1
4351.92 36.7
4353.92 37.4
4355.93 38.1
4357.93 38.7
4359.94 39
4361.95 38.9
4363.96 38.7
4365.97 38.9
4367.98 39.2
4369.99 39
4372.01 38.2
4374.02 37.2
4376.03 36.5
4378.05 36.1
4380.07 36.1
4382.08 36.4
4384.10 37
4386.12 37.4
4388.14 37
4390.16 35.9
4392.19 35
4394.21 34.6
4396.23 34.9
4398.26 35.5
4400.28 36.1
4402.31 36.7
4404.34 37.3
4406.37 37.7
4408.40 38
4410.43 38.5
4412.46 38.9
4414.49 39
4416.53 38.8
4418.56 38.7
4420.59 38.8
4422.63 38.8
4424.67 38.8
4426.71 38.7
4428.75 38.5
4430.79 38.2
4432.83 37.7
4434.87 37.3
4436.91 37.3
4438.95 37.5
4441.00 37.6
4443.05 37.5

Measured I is 1.91 Ang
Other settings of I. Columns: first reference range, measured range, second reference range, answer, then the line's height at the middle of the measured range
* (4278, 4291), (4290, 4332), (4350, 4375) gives 1.3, 37.2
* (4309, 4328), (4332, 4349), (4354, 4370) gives 2.8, 37.7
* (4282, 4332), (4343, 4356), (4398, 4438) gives 0.7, 36.9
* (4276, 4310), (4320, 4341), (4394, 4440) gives 1.5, 36.6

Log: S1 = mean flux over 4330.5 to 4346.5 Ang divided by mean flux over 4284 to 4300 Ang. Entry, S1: 0.9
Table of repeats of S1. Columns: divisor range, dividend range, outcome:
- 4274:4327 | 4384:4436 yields 1.03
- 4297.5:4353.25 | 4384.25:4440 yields 1.08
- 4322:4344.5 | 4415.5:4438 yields 1.16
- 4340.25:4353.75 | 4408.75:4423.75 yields 1.17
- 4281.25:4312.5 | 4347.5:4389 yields 1.05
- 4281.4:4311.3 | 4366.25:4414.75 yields 1.03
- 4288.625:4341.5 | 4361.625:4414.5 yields 1.06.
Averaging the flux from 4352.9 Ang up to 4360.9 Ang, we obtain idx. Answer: 38.3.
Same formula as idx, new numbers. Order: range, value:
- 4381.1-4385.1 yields 36.7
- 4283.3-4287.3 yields 36.3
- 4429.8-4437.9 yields 37.6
